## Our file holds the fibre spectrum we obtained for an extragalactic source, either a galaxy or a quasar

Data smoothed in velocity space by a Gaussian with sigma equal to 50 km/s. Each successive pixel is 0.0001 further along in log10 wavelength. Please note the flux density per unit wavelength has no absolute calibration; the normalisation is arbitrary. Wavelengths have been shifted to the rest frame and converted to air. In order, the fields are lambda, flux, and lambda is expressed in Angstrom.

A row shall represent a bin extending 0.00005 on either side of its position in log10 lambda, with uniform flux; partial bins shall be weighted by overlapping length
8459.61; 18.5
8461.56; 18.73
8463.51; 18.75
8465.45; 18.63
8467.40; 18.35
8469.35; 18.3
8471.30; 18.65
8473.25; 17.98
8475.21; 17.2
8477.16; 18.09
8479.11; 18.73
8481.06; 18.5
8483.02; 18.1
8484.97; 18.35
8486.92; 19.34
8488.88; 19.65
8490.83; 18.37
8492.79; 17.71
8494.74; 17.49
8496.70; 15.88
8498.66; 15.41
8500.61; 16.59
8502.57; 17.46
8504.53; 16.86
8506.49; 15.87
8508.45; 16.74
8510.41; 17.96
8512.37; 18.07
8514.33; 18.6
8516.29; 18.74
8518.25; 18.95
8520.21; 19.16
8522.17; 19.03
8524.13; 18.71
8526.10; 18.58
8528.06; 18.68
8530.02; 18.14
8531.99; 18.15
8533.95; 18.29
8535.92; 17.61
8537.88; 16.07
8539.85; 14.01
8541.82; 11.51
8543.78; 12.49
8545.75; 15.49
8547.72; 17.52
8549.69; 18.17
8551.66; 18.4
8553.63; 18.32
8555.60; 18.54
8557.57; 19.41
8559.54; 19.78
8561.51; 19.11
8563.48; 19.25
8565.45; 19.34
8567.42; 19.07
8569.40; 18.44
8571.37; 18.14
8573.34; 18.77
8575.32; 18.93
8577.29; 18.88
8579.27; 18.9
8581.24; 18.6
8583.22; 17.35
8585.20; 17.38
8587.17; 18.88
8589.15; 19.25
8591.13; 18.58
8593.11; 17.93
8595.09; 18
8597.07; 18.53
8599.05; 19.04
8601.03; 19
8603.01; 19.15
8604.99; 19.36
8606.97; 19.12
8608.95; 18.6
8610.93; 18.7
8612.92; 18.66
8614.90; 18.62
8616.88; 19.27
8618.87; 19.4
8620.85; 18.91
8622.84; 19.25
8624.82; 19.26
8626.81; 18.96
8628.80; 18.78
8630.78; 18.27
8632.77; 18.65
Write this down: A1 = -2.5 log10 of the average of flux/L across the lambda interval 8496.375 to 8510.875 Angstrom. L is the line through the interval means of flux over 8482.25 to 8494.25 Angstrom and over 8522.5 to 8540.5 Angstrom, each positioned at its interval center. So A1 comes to 0.10 mag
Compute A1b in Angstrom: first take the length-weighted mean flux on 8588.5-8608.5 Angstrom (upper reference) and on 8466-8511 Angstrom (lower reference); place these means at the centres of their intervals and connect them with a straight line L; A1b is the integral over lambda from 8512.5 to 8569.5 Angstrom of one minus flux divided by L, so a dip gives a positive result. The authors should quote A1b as 1.2 Angstrom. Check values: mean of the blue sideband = 17.7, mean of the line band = 17.8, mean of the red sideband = 18.8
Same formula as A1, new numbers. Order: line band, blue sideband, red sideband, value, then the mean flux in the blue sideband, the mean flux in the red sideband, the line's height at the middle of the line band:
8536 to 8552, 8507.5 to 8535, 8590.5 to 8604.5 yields 0.19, 18.4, 18.6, 18.5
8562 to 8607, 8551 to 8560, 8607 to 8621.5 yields 0.01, 18.9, 18.9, 18.9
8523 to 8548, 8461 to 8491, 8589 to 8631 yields 0.13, 18.5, 18.9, 18.6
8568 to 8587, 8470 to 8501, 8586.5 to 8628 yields 0.01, 17.9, 18.9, 18.6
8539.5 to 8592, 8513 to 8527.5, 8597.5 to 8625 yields 0.06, 18.8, 19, 18.9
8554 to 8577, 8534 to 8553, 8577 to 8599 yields -0.11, 15.9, 18.4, 17.1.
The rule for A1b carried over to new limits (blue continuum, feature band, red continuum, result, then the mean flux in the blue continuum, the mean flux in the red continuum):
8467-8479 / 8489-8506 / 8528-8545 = 0.2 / 18.1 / 16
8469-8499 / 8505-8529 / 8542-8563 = -0.6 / 18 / 17.5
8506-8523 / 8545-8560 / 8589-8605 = 0.2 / 18.2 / 18.7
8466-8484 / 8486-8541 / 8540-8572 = 0.7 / 18.2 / 17.6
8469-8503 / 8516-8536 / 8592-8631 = -0.4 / 17.9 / 18.9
